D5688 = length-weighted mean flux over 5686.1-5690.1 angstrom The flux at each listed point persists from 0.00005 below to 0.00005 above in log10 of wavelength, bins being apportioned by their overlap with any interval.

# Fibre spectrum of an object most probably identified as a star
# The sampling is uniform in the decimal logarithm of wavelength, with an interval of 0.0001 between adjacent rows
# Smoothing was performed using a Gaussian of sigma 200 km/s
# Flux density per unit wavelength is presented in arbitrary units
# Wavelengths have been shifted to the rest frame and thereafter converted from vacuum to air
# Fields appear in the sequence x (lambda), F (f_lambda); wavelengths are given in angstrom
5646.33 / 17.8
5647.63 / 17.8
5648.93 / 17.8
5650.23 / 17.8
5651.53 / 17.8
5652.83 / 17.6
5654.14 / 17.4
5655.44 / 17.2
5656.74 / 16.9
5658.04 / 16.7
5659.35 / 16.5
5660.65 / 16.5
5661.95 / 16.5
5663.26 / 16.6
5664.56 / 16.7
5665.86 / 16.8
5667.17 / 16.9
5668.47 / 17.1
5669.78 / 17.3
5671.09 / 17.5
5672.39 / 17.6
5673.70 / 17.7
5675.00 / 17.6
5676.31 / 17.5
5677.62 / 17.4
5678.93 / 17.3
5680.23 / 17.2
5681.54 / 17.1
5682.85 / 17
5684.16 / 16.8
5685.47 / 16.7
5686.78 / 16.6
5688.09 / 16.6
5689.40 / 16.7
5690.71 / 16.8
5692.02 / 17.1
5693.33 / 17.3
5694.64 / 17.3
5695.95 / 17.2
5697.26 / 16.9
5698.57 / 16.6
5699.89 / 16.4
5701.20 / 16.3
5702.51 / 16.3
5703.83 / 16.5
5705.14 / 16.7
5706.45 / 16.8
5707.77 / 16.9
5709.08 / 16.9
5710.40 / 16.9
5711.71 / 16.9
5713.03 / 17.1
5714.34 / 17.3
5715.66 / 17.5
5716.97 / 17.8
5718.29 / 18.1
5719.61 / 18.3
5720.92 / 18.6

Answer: 16.6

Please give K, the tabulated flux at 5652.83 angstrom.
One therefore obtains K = 17.6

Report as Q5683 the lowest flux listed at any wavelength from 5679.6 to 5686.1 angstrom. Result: 16.7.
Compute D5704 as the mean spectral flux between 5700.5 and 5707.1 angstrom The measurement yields 16.5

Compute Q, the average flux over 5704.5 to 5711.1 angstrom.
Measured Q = 16.8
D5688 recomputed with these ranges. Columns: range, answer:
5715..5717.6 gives 17.7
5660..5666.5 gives 16.6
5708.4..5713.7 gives 17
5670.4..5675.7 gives 17.6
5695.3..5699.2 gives 16.9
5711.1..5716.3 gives 17.2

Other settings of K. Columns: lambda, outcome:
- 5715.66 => 17.5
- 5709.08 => 16.9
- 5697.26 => 16.9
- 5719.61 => 18.3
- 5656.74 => 16.9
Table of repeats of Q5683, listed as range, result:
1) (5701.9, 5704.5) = 16.3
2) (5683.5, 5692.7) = 16.6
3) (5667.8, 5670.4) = 17.1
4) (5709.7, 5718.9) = 16.9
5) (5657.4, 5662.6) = 16.5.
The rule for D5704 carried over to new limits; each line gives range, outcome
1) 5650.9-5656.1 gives 17.5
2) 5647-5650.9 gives 17.8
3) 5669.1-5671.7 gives 17.3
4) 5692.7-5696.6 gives 17.3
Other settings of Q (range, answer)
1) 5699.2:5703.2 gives 16.3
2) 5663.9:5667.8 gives 16.8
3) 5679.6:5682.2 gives 17.1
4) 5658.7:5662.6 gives 16.5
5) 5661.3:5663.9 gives 16.5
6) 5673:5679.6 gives 17.5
